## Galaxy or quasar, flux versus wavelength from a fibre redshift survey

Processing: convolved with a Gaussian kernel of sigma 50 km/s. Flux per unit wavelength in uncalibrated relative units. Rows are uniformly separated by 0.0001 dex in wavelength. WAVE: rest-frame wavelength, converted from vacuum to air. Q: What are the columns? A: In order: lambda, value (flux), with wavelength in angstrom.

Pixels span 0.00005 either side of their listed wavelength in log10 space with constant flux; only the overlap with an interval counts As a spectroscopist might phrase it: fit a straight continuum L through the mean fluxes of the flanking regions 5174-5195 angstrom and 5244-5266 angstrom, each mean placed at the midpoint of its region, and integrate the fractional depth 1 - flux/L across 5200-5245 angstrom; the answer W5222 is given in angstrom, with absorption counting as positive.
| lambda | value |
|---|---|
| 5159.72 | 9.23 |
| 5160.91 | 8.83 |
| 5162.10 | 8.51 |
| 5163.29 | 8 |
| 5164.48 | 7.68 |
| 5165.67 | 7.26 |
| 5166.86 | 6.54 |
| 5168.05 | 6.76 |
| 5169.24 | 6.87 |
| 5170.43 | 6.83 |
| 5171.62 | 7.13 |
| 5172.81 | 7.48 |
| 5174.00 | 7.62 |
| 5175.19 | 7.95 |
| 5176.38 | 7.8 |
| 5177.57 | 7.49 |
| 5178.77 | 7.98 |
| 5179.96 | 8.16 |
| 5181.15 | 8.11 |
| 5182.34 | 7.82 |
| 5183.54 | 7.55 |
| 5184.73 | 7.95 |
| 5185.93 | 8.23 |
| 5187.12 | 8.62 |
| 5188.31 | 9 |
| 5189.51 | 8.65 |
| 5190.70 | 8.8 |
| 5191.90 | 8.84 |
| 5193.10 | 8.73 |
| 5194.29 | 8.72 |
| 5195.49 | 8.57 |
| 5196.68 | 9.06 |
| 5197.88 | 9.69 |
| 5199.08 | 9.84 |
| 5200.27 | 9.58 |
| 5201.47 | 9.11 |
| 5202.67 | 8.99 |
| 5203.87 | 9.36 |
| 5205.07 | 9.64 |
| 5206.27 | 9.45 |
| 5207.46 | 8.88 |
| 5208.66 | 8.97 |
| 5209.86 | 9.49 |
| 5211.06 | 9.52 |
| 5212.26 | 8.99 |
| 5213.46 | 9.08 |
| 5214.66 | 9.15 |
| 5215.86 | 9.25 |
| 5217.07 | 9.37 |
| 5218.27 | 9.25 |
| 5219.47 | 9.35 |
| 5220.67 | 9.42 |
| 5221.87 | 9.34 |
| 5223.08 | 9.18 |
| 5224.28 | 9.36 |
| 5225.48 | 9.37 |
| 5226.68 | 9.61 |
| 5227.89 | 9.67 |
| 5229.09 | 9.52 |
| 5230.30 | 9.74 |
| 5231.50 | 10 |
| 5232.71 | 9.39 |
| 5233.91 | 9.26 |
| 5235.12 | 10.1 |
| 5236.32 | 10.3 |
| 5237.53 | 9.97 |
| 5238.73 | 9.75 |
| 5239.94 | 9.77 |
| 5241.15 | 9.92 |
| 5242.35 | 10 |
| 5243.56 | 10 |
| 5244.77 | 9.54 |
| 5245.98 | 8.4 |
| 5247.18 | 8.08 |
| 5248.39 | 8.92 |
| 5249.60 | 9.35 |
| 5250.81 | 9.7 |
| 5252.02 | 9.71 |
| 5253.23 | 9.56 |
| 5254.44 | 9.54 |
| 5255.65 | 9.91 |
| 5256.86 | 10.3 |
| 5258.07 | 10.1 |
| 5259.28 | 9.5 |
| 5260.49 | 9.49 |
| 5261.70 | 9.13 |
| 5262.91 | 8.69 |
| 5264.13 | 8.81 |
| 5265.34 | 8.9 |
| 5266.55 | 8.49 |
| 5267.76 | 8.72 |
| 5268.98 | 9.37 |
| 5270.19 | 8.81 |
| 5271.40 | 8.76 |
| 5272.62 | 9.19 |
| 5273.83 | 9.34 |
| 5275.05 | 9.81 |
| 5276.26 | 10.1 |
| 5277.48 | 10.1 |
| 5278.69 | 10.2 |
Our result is -3.4 angstrom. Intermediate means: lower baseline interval 8.24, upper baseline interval 9.32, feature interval 9.49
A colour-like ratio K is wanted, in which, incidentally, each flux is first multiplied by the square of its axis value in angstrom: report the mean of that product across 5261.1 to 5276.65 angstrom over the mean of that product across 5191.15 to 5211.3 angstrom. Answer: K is 1.0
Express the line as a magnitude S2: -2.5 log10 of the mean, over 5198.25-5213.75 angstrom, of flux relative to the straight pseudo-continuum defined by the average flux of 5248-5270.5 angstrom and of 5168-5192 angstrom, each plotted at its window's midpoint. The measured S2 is -0.12 mag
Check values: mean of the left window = 7.9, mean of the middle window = 9.31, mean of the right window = 9.33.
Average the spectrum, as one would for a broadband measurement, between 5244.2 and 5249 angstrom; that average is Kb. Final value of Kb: 8.73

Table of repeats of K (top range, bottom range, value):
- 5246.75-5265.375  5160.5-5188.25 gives 1.25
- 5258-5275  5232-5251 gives 0.96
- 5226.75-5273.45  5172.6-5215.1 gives 1.11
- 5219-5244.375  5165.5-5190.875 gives 1.27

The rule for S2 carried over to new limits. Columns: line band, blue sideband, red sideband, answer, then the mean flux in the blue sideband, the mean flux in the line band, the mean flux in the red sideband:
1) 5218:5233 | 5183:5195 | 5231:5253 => -0.029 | 8.51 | 9.48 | 9.56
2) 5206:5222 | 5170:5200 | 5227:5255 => -0.035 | 8.29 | 9.25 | 9.57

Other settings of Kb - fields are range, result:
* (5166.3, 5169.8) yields 6.72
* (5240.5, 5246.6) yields 9.57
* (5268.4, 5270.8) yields 9.11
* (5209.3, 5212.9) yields 9.33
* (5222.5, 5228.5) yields 9.45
